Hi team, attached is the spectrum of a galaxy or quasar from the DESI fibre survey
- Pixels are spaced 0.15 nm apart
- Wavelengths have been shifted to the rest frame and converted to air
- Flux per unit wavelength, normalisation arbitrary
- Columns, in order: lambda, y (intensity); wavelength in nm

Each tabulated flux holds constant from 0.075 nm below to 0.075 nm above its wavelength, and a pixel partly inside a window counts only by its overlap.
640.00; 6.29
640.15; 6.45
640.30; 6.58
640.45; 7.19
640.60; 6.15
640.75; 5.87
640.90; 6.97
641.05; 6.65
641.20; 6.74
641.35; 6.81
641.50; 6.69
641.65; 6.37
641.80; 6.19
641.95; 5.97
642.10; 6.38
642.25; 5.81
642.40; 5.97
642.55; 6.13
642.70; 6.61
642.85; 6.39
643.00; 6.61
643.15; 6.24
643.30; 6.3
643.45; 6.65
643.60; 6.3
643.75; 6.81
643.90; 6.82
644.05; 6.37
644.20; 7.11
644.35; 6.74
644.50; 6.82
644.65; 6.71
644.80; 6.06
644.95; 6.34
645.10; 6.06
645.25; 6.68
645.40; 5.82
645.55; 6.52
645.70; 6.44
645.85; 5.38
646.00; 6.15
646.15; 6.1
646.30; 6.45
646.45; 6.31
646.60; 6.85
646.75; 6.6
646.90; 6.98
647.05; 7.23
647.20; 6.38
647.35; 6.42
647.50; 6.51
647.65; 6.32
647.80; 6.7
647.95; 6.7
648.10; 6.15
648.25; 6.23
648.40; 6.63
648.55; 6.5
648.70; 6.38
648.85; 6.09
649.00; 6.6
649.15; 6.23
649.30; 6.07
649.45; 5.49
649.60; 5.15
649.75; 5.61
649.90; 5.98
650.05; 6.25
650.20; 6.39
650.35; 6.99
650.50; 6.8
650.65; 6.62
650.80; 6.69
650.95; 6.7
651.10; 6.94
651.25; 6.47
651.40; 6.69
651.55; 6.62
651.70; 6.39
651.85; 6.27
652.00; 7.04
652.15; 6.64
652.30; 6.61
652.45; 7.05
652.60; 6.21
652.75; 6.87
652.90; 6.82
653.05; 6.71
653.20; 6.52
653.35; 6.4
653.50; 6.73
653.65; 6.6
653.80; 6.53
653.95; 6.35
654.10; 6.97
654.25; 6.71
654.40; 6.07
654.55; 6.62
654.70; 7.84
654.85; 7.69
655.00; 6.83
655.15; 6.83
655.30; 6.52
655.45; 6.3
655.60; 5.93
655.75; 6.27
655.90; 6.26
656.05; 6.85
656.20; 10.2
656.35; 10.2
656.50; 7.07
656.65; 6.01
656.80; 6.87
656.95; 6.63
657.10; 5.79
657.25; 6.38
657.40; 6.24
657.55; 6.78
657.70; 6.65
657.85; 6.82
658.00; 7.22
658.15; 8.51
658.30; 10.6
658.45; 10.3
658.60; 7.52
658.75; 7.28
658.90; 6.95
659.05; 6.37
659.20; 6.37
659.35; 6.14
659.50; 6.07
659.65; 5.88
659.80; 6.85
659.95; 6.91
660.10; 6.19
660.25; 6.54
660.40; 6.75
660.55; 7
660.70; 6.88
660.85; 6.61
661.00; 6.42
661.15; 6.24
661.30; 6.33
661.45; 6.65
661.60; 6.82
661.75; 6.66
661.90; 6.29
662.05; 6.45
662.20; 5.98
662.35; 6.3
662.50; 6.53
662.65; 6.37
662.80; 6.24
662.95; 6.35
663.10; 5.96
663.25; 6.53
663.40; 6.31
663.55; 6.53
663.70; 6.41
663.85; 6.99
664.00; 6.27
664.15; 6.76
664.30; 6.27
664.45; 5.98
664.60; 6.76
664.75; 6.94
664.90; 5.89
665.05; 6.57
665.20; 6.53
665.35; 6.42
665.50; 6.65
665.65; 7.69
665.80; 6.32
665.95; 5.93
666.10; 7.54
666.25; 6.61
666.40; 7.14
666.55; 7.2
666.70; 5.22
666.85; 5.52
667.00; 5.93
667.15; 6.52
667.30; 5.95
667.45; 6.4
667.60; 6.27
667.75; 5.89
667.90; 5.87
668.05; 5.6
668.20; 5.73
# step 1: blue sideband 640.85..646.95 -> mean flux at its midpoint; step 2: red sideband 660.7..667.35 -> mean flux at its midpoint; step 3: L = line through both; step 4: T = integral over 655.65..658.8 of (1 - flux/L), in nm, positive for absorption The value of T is -0.486 nm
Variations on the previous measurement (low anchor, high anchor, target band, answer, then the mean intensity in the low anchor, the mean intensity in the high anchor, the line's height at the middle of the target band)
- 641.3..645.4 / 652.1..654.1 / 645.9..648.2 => -0.001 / 6.43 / 6.63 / 6.51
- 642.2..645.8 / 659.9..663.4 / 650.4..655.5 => -0.197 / 6.43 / 6.47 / 6.45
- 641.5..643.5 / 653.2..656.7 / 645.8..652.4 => 0.213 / 6.29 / 6.94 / 6.64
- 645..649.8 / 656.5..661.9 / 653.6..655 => -0.041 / 6.31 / 6.86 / 6.63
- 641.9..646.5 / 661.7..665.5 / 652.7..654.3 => -0.067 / 6.36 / 6.41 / 6.39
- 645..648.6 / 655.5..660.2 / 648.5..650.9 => 0.129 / 6.42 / 7.09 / 6.6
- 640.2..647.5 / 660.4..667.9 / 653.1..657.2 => -0.267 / 6.45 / 6.45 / 6.45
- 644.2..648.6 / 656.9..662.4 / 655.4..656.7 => -0.106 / 6.45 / 6.82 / 6.72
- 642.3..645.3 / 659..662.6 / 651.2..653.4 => -0.052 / 6.48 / 6.47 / 6.47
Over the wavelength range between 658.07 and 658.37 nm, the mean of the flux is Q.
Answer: 9.5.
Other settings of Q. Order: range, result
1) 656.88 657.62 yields 6.36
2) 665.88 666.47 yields 6.81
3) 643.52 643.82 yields 6.55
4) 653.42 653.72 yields 6.66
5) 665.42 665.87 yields 6.89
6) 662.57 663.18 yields 6.23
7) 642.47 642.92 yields 6.37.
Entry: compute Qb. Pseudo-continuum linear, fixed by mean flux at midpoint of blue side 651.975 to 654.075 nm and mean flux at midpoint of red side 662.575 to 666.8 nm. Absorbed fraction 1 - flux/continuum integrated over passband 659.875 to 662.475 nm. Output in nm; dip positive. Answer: 0.01 nm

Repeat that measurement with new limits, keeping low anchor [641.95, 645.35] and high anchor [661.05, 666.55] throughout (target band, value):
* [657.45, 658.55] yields -0.267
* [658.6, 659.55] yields -0.018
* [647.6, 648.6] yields -0.002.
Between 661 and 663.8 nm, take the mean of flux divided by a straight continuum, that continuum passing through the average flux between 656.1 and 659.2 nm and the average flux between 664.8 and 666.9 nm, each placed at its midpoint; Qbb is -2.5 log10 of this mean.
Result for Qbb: 0.088 mag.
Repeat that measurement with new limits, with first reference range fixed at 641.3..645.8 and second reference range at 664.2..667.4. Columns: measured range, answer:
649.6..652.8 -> -0.02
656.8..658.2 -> -0.05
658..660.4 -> -0.12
